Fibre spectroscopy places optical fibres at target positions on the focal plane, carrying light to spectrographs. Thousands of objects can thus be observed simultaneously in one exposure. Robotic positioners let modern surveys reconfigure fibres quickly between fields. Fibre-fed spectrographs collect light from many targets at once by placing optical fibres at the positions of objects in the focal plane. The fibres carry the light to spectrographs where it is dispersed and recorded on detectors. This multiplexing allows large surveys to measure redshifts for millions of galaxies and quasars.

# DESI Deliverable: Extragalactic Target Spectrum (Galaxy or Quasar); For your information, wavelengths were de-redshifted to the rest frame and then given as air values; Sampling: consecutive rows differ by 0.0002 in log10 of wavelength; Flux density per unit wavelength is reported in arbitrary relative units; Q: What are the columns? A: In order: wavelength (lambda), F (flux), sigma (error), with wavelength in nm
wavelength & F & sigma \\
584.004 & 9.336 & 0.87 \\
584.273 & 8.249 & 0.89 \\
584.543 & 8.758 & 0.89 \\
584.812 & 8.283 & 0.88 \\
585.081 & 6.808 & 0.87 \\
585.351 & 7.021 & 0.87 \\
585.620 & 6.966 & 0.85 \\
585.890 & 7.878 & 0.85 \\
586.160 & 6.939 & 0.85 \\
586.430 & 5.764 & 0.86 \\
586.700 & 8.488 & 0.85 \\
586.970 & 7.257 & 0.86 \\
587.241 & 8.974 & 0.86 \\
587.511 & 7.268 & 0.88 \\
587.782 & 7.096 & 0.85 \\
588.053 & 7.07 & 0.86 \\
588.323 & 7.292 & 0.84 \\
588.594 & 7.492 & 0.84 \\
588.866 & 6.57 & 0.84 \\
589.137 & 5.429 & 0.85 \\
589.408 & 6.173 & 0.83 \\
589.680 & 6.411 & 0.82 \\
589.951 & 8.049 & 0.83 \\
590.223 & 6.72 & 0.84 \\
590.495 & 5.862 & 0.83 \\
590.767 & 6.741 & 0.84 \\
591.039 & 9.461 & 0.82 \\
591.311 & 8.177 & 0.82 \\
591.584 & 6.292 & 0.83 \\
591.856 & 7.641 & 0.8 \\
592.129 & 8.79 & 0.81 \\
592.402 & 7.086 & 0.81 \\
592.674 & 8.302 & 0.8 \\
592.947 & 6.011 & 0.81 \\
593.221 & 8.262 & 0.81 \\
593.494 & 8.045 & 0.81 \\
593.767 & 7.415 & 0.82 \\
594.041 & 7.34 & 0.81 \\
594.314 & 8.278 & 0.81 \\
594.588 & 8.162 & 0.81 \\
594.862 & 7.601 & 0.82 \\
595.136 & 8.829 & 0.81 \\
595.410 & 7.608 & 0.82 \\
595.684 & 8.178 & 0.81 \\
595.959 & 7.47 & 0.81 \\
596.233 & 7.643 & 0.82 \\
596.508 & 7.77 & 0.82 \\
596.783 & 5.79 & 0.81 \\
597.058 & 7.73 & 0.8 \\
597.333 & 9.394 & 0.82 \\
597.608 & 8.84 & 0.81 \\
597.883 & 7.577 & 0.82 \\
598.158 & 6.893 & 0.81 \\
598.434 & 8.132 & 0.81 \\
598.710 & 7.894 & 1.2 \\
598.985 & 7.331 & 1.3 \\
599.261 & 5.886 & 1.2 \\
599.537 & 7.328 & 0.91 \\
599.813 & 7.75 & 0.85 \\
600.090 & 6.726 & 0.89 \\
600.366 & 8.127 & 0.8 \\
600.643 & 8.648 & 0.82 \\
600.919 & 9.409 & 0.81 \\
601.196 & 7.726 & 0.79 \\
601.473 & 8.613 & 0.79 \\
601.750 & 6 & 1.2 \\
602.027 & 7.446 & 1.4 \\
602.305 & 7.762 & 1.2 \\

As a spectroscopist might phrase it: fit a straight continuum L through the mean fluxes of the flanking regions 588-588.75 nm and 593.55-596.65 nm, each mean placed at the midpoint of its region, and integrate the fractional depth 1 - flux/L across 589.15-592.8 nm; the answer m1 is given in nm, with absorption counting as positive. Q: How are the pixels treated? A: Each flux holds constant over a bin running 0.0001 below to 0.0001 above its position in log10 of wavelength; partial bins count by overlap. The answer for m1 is 0.10 nm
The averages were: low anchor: 7.29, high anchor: 7.85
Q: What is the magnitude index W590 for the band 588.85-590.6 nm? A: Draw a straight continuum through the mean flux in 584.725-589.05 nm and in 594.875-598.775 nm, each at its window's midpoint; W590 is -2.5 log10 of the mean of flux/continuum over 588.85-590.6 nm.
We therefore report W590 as 0.154 mag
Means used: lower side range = 7.29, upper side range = 7.83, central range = 6.46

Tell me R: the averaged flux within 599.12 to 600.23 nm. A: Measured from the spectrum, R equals 6.92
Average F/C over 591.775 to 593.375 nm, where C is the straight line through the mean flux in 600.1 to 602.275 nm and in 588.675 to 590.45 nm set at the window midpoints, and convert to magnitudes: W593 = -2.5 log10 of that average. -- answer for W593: -0.117 mag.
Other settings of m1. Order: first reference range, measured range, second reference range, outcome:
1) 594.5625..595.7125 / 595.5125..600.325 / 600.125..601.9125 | 0.283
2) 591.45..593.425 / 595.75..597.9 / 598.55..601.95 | -0.066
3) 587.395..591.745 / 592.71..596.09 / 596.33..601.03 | -0.184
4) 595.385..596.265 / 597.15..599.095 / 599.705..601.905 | -0.051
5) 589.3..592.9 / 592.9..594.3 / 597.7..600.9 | -0.032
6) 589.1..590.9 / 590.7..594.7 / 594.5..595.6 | -0.226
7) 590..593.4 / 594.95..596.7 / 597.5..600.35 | -0.090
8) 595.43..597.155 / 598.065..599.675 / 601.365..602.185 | 0.027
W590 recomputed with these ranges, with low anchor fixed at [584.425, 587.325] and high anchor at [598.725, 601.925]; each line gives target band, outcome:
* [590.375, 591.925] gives 0.027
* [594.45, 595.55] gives -0.066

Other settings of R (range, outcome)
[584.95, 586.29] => 7.12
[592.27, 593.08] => 7.15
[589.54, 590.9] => 6.75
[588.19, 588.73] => 7.39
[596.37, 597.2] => 7.1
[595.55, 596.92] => 7.36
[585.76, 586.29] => 7.41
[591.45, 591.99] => 6.97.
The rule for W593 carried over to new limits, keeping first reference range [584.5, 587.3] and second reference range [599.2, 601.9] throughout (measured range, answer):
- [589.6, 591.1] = 0.061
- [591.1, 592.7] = -0.028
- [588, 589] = 0.060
